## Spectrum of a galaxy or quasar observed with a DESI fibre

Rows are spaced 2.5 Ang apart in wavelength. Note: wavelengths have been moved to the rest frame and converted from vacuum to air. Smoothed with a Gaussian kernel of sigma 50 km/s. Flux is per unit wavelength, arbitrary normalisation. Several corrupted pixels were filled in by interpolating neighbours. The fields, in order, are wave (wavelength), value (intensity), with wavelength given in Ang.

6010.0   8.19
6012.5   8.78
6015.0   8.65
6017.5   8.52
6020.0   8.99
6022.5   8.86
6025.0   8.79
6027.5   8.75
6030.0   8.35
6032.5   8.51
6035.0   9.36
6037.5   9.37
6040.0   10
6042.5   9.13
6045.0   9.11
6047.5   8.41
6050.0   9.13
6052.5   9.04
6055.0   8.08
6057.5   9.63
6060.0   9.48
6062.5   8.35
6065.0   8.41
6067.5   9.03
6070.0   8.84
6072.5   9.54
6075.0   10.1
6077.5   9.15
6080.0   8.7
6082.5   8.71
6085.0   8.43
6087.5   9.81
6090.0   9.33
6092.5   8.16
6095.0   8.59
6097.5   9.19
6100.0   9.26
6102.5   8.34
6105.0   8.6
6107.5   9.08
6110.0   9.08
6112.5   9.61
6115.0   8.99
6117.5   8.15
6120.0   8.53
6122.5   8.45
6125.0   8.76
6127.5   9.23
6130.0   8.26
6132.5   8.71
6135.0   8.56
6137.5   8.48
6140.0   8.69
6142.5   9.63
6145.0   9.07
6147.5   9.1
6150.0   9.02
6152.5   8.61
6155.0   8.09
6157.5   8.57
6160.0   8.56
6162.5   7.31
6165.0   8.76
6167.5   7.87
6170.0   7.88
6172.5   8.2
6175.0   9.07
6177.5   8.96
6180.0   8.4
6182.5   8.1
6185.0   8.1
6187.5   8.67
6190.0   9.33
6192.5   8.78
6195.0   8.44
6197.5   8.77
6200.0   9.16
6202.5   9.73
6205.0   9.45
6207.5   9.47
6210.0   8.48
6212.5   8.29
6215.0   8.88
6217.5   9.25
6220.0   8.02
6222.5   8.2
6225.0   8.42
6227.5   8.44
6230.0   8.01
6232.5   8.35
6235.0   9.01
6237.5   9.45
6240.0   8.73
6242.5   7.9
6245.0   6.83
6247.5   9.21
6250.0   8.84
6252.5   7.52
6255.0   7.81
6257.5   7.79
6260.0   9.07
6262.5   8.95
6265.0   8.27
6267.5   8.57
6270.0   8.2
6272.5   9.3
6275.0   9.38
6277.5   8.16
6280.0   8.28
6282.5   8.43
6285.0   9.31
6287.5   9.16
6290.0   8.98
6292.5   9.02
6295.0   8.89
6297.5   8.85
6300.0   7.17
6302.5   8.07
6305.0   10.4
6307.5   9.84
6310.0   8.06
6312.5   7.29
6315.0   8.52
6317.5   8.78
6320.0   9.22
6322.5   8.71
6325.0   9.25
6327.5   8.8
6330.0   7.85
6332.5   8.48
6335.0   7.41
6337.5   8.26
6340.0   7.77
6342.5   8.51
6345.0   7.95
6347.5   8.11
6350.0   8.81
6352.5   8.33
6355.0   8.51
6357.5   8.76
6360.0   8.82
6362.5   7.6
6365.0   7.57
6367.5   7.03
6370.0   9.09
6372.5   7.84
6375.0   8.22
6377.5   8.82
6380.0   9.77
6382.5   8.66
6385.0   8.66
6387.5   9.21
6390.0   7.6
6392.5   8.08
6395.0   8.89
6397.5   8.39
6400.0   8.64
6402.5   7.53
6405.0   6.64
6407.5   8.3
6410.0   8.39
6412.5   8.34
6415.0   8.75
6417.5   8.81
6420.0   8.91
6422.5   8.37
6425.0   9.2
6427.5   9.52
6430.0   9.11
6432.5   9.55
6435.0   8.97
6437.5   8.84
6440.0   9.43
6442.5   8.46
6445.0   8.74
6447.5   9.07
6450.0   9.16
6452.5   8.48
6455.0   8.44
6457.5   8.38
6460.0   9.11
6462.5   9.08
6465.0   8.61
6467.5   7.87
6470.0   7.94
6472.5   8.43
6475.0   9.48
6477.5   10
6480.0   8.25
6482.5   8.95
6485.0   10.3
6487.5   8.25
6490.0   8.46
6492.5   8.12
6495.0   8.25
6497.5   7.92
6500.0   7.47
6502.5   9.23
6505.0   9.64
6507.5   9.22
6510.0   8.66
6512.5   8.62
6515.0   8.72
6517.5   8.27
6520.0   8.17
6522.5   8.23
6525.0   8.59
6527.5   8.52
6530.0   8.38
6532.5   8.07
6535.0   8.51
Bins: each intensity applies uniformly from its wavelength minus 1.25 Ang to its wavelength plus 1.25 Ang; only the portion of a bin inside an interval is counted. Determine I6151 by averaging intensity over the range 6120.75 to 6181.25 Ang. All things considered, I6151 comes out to 8.59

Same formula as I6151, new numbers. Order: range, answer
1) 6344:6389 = 8.43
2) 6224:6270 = 8.39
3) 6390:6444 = 8.6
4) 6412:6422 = 8.7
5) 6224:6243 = 8.57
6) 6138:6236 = 8.64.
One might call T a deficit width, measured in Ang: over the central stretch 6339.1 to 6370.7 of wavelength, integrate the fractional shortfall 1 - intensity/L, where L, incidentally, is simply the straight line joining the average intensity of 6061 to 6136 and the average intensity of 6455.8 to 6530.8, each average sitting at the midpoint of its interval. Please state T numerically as 1.8 Ang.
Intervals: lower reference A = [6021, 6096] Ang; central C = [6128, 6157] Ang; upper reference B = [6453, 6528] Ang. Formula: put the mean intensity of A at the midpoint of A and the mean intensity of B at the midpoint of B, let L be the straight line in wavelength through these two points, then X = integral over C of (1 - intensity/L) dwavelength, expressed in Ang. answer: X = 0.5 Ang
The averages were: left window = 8.97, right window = 8.64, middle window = 8.76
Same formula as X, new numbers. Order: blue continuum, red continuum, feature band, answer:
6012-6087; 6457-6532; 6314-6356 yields 1.54 Ang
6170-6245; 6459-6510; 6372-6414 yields 1.62 Ang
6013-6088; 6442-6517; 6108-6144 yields 0.47 Ang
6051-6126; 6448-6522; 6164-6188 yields 1.28 Ang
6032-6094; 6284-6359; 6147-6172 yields 1.44 Ang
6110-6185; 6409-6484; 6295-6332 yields 0.40 Ang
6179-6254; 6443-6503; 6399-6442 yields -0.07 Ang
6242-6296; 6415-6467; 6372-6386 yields 0.10 Ang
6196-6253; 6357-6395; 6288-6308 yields -0.84 Ang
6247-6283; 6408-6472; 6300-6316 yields -0.02 Ang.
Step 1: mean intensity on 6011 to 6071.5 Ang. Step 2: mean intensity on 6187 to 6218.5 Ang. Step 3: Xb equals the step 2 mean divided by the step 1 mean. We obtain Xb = 1.01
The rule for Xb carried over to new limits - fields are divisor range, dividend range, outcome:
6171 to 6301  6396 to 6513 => 1.01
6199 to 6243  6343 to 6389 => 0.96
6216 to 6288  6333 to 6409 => 0.97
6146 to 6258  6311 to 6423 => 0.98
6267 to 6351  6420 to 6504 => 1.02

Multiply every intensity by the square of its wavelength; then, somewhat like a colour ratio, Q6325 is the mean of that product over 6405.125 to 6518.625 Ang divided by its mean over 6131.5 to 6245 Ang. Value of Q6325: 1.1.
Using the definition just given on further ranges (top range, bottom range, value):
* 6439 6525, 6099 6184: 1.12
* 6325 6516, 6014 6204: 1.07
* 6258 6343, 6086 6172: 1.05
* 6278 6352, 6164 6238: 1.02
